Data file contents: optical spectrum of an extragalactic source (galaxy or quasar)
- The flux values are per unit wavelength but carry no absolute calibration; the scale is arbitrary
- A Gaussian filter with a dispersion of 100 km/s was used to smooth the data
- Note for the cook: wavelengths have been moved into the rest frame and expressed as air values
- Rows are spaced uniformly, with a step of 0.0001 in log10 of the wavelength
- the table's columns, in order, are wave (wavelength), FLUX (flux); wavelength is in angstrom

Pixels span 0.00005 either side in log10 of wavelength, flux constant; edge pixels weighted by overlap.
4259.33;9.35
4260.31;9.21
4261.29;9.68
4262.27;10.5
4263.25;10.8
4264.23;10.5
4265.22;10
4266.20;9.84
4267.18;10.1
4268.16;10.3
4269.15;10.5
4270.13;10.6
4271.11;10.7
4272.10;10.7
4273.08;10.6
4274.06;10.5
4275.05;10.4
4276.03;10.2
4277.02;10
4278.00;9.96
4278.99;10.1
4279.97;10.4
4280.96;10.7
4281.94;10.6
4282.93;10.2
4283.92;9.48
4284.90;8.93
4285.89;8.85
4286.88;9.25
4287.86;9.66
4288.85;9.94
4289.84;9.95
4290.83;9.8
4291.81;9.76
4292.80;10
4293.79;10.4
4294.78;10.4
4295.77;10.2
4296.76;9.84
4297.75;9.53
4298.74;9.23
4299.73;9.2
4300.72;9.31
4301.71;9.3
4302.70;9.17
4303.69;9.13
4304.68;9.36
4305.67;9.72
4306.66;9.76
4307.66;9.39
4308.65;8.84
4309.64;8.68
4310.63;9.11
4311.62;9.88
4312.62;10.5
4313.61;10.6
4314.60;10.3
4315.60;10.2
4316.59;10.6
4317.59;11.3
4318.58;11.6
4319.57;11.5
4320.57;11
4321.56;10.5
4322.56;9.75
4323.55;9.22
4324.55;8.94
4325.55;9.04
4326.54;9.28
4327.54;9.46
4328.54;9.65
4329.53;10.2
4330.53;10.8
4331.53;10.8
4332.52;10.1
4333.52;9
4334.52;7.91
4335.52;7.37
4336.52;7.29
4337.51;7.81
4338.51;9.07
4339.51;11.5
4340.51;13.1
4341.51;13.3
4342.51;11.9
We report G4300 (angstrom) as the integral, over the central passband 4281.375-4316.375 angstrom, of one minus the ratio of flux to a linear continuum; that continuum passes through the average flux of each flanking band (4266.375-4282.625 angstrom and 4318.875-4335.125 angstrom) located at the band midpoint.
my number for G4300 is 1.5 angstrom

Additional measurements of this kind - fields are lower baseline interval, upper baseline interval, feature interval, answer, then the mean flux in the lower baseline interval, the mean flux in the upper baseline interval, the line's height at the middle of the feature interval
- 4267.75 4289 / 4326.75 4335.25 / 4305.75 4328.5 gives -0.44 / 10.1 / 9.65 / 9.78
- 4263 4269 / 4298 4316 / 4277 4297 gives -0.10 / 10.2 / 9.53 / 9.88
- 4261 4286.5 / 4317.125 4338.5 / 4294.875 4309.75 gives 0.71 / 10.2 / 9.63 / 9.9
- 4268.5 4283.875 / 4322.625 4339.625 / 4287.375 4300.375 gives 0.23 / 10.4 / 9.22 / 10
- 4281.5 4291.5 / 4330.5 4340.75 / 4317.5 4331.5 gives -1.05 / 9.66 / 9.38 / 9.44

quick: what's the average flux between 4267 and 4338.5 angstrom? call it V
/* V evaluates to 9.82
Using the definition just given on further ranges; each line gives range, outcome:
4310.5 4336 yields 9.96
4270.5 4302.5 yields 9.94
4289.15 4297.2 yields 10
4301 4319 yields 9.85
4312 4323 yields 10.7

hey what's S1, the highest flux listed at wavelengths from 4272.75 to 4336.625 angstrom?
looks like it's 11.6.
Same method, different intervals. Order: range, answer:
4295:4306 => 10.2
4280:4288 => 10.7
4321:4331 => 10.8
